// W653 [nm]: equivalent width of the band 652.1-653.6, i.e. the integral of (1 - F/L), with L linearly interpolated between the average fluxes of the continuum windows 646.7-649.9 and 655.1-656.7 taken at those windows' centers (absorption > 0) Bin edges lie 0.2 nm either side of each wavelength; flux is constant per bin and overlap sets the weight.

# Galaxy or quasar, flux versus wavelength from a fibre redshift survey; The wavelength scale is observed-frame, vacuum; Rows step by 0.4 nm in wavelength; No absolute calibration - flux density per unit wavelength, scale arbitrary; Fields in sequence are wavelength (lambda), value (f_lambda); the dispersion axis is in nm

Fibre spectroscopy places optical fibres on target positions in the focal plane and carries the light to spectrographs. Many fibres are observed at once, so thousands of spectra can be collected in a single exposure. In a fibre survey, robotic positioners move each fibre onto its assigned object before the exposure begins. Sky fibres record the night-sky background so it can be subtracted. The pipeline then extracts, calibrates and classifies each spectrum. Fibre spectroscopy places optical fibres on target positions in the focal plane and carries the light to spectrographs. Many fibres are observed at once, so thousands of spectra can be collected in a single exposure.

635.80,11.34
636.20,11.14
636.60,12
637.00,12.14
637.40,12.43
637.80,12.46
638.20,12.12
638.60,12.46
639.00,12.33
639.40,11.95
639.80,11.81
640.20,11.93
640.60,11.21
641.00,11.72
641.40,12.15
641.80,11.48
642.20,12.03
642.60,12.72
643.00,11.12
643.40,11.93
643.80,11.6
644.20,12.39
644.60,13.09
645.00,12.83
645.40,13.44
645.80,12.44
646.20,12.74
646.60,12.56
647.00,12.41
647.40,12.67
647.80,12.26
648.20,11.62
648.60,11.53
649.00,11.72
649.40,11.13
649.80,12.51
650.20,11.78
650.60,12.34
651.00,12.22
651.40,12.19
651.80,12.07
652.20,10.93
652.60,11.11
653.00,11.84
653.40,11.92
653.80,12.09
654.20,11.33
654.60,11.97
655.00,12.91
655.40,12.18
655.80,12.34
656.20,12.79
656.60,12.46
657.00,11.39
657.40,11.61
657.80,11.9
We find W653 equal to 0.10 nm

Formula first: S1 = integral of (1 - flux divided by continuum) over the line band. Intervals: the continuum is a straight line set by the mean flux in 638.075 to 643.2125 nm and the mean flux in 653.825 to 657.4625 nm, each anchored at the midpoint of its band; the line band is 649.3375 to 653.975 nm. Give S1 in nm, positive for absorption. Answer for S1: 0.080 nm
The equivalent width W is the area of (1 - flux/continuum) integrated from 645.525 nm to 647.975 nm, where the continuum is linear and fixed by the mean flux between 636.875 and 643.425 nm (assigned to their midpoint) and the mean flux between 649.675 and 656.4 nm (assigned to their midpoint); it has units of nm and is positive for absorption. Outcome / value -0.11 nm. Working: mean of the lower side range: 12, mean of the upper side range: 12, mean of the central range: 12.5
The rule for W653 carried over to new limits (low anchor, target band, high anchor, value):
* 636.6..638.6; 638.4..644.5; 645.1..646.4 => 0.30 nm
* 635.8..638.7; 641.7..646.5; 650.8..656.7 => -0.12 nm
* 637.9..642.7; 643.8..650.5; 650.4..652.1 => -0.12 nm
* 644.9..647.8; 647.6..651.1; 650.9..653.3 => 0.08 nm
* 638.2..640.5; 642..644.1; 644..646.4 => 0.11 nm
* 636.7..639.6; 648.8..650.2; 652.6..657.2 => 0.04 nm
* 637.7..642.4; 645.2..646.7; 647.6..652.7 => -0.12 nm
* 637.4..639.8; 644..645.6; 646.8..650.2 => -0.11 nm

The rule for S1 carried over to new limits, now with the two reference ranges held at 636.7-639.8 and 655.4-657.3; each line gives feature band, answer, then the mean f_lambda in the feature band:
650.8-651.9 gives 0.004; 12.2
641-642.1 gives 0.037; 11.8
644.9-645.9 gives -0.060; 13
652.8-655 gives 0.050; 11.9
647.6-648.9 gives 0.045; 11.8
